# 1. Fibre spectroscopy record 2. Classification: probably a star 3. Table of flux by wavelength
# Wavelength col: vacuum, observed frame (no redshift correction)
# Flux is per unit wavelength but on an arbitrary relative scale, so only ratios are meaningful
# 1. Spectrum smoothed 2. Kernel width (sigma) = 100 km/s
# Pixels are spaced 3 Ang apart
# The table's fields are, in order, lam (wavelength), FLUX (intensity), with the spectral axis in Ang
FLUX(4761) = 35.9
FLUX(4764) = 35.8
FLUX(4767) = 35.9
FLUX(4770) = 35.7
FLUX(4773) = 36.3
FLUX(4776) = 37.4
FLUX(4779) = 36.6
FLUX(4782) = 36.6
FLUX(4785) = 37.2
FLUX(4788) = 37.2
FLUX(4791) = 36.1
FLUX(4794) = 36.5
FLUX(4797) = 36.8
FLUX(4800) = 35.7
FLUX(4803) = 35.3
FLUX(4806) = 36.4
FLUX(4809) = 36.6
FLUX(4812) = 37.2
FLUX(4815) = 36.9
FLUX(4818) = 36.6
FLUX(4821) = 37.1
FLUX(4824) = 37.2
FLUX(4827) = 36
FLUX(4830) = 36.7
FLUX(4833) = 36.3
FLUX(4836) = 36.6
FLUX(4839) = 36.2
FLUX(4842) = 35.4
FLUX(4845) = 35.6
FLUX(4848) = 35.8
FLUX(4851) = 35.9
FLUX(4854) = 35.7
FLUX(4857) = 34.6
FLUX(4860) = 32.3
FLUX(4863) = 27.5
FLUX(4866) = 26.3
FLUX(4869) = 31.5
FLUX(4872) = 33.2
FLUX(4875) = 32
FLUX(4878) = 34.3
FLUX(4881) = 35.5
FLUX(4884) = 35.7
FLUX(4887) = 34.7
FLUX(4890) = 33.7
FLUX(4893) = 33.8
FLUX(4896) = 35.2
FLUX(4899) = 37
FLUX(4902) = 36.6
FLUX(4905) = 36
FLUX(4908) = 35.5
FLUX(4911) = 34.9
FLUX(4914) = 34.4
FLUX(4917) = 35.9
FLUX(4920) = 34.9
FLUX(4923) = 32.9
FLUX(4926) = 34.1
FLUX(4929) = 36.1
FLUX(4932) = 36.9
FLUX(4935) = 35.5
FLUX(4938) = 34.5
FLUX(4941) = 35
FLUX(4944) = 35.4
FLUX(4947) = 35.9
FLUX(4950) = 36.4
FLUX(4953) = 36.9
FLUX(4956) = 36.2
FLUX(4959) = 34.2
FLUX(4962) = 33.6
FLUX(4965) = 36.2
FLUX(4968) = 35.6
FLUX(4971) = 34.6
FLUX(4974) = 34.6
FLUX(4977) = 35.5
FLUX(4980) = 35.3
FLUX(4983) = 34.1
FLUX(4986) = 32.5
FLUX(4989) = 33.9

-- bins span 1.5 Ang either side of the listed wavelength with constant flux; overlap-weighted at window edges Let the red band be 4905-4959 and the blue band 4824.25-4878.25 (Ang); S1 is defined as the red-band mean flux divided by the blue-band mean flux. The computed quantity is 1.0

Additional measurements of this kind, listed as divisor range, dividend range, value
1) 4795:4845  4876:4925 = 0.96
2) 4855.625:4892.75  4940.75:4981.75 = 1.08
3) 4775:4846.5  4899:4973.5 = 0.97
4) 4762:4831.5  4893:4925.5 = 0.96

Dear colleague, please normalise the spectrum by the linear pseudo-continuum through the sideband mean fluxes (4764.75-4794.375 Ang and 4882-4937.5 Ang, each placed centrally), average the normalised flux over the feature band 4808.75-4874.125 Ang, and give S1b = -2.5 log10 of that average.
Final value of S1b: 0.03 mag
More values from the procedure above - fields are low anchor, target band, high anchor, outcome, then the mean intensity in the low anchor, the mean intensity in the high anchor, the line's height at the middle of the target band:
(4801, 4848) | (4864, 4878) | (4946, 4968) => 0.17 mag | 36.4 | 35.6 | 36.1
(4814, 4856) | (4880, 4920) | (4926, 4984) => 0.02 mag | 36.3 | 35.4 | 35.8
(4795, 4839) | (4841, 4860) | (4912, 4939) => 0.02 mag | 36.5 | 35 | 36.1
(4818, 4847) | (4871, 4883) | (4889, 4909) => 0.06 mag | 36.3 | 35.4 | 35.7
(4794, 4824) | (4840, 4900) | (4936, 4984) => 0.07 mag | 36.5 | 35.3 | 36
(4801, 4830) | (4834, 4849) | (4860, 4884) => -0.05 mag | 36.6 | 31.8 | 34.4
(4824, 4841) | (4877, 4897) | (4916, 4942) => 0.03 mag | 36.4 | 35.1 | 35.7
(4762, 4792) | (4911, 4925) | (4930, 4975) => 0.03 mag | 36.5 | 35.5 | 35.7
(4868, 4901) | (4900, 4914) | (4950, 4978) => -0.03 mag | 34.3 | 35.3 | 34.6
